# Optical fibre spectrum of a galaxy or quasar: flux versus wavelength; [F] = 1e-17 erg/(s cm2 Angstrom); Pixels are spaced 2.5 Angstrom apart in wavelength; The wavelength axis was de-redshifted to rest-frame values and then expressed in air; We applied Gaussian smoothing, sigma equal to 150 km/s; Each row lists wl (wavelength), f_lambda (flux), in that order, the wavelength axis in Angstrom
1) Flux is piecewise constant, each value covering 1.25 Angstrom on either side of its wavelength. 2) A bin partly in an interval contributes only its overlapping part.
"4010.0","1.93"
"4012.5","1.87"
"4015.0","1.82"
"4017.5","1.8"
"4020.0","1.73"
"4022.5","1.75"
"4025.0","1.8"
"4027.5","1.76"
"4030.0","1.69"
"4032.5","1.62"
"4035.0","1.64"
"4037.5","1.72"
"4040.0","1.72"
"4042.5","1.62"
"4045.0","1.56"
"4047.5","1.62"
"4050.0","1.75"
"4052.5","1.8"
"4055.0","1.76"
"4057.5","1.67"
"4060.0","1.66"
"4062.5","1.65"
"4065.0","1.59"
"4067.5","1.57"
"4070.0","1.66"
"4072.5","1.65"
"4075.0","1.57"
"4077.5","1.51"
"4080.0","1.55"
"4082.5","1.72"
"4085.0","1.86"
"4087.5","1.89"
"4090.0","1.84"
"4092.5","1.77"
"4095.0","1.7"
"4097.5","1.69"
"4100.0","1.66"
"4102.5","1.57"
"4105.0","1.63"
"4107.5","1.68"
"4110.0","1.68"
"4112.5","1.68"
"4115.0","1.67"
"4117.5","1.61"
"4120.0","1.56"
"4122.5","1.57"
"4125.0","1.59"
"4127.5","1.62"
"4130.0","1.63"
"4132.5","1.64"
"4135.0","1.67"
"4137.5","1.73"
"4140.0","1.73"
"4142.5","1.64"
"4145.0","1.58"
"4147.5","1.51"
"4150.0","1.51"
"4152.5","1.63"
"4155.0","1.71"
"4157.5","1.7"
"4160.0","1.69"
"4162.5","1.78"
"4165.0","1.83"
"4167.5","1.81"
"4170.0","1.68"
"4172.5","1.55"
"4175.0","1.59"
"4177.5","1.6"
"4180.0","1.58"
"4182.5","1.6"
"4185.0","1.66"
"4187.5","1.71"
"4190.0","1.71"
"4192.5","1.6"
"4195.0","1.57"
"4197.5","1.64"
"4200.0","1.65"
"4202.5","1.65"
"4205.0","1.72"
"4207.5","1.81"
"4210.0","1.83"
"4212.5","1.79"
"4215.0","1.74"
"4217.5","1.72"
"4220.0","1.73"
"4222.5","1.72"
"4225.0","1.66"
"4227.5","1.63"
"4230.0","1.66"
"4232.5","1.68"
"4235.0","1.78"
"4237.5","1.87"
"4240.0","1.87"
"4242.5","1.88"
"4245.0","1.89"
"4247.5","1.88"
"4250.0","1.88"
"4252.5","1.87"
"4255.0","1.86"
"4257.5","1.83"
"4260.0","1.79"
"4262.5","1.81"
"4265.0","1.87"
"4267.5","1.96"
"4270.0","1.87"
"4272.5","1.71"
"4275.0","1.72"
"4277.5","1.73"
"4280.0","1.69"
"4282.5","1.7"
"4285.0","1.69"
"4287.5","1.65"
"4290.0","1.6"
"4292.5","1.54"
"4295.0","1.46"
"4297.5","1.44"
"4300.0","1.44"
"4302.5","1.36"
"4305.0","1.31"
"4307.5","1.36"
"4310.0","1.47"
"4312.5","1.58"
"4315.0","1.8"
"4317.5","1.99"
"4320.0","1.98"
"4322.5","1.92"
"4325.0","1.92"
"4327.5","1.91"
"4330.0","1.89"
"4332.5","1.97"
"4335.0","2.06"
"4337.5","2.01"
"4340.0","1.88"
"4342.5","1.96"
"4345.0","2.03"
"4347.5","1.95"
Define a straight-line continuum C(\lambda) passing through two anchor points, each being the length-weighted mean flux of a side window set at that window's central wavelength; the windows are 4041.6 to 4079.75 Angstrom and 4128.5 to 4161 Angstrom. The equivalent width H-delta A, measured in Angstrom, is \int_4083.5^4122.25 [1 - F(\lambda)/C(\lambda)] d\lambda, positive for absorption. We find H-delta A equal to -1.3 Angstrom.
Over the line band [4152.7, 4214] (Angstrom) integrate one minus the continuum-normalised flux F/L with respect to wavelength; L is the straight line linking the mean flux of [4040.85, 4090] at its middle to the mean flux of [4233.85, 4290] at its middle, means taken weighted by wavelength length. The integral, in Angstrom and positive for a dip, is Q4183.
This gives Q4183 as 2.3 Angstrom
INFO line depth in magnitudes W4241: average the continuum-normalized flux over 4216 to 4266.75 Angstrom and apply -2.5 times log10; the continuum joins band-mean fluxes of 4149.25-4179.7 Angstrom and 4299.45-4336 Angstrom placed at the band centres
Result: -0.06 mag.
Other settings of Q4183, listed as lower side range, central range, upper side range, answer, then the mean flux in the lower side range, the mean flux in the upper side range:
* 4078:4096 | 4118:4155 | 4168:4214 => 2.0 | 1.75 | 1.67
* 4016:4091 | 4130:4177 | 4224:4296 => 1.7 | 1.69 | 1.76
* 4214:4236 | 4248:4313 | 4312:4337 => 5.4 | 1.7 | 1.91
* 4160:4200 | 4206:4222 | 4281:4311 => -1.5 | 1.66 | 1.5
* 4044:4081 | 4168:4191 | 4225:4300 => 0.9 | 1.64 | 1.75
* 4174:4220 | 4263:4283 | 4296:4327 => -1.6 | 1.68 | 1.64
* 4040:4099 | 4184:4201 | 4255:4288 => 0.9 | 1.68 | 1.78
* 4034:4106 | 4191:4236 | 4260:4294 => 0.5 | 1.68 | 1.73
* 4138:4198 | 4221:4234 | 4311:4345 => 0.6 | 1.65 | 1.91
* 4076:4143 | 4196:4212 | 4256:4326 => -0.4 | 1.67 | 1.69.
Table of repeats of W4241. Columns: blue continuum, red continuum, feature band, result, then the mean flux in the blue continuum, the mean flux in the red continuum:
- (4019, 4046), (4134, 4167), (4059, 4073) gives 0.04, 1.69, 1.67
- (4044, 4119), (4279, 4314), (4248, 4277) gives -0.18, 1.67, 1.52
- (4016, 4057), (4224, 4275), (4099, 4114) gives 0.06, 1.71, 1.81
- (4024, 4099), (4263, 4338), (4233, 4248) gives -0.09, 1.69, 1.72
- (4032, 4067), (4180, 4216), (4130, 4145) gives 0.01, 1.67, 1.69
